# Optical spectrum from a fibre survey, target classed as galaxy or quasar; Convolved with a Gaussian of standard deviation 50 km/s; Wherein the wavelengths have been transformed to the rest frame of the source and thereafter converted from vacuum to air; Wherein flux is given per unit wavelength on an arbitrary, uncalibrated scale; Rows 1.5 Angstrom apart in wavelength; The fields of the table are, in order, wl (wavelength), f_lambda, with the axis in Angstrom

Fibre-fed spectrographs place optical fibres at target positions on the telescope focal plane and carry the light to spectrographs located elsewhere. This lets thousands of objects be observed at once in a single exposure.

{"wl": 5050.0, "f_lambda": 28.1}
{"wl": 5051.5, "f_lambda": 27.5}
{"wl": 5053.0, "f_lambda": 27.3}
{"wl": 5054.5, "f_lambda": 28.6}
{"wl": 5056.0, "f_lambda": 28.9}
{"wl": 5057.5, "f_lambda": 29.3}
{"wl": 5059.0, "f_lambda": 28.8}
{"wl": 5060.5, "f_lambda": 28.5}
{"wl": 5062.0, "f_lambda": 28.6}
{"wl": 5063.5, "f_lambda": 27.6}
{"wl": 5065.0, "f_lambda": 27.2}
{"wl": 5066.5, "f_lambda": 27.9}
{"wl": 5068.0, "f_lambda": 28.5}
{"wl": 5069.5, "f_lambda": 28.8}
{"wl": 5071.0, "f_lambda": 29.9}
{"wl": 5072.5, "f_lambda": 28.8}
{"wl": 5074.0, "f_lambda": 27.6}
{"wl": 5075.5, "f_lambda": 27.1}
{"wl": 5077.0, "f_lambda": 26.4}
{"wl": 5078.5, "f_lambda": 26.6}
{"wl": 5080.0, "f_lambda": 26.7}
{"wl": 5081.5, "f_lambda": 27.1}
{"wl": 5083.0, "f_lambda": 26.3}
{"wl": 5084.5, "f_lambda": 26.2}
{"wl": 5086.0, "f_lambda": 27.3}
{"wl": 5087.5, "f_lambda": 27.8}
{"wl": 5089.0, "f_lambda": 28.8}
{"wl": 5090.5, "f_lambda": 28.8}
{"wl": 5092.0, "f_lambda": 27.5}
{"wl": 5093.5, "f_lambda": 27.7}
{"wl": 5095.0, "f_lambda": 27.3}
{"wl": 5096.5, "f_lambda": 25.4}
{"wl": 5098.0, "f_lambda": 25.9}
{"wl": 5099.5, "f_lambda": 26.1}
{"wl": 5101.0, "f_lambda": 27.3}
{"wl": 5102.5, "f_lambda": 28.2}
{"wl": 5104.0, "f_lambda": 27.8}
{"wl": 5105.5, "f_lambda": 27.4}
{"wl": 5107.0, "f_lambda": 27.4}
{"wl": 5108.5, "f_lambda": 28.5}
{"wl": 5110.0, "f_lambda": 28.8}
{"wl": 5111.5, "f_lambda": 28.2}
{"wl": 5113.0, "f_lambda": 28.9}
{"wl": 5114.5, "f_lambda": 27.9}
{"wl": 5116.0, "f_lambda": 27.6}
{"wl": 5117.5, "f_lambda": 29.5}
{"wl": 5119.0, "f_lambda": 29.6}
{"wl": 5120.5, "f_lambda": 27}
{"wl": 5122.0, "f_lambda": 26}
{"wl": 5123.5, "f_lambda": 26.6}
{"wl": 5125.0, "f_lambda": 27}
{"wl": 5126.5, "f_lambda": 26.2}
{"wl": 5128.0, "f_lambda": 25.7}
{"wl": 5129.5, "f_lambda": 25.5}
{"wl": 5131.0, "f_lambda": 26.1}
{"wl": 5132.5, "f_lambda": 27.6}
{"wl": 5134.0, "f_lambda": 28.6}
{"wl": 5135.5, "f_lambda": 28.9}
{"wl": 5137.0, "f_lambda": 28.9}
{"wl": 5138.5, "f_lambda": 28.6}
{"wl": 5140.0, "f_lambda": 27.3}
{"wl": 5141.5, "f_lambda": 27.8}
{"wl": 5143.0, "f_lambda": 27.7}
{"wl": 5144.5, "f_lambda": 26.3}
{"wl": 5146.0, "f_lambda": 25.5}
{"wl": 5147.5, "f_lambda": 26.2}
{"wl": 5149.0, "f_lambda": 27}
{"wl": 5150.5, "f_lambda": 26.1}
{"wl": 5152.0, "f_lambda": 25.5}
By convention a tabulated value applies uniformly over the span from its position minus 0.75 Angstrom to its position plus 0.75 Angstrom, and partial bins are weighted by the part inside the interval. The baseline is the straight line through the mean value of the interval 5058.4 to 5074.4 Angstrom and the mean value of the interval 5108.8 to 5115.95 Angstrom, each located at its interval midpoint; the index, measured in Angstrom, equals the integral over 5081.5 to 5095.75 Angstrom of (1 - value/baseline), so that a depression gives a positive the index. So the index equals 0.44 Angstrom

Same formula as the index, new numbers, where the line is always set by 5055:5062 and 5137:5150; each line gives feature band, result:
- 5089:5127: 0.4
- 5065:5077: 0.2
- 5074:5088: 0.8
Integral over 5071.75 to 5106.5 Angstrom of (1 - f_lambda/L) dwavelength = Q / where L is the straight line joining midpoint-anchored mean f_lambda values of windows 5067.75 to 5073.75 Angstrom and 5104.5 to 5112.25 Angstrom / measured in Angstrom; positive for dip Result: 1.6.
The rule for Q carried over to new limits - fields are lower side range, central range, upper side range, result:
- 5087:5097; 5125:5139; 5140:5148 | -0.17 Angstrom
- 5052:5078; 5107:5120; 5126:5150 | -0.49 Angstrom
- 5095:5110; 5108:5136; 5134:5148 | -0.20 Angstrom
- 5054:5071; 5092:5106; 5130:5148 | 0.48 Angstrom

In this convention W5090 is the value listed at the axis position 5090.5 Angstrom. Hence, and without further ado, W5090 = 28.8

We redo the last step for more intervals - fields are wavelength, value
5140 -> 27.3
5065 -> 27.2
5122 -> 26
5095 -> 27.3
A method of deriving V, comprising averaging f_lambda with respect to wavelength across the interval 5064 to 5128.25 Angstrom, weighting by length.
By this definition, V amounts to 27.5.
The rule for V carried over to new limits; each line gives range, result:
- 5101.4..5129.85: 27.6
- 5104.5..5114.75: 28.2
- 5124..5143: 27.4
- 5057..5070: 28.3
